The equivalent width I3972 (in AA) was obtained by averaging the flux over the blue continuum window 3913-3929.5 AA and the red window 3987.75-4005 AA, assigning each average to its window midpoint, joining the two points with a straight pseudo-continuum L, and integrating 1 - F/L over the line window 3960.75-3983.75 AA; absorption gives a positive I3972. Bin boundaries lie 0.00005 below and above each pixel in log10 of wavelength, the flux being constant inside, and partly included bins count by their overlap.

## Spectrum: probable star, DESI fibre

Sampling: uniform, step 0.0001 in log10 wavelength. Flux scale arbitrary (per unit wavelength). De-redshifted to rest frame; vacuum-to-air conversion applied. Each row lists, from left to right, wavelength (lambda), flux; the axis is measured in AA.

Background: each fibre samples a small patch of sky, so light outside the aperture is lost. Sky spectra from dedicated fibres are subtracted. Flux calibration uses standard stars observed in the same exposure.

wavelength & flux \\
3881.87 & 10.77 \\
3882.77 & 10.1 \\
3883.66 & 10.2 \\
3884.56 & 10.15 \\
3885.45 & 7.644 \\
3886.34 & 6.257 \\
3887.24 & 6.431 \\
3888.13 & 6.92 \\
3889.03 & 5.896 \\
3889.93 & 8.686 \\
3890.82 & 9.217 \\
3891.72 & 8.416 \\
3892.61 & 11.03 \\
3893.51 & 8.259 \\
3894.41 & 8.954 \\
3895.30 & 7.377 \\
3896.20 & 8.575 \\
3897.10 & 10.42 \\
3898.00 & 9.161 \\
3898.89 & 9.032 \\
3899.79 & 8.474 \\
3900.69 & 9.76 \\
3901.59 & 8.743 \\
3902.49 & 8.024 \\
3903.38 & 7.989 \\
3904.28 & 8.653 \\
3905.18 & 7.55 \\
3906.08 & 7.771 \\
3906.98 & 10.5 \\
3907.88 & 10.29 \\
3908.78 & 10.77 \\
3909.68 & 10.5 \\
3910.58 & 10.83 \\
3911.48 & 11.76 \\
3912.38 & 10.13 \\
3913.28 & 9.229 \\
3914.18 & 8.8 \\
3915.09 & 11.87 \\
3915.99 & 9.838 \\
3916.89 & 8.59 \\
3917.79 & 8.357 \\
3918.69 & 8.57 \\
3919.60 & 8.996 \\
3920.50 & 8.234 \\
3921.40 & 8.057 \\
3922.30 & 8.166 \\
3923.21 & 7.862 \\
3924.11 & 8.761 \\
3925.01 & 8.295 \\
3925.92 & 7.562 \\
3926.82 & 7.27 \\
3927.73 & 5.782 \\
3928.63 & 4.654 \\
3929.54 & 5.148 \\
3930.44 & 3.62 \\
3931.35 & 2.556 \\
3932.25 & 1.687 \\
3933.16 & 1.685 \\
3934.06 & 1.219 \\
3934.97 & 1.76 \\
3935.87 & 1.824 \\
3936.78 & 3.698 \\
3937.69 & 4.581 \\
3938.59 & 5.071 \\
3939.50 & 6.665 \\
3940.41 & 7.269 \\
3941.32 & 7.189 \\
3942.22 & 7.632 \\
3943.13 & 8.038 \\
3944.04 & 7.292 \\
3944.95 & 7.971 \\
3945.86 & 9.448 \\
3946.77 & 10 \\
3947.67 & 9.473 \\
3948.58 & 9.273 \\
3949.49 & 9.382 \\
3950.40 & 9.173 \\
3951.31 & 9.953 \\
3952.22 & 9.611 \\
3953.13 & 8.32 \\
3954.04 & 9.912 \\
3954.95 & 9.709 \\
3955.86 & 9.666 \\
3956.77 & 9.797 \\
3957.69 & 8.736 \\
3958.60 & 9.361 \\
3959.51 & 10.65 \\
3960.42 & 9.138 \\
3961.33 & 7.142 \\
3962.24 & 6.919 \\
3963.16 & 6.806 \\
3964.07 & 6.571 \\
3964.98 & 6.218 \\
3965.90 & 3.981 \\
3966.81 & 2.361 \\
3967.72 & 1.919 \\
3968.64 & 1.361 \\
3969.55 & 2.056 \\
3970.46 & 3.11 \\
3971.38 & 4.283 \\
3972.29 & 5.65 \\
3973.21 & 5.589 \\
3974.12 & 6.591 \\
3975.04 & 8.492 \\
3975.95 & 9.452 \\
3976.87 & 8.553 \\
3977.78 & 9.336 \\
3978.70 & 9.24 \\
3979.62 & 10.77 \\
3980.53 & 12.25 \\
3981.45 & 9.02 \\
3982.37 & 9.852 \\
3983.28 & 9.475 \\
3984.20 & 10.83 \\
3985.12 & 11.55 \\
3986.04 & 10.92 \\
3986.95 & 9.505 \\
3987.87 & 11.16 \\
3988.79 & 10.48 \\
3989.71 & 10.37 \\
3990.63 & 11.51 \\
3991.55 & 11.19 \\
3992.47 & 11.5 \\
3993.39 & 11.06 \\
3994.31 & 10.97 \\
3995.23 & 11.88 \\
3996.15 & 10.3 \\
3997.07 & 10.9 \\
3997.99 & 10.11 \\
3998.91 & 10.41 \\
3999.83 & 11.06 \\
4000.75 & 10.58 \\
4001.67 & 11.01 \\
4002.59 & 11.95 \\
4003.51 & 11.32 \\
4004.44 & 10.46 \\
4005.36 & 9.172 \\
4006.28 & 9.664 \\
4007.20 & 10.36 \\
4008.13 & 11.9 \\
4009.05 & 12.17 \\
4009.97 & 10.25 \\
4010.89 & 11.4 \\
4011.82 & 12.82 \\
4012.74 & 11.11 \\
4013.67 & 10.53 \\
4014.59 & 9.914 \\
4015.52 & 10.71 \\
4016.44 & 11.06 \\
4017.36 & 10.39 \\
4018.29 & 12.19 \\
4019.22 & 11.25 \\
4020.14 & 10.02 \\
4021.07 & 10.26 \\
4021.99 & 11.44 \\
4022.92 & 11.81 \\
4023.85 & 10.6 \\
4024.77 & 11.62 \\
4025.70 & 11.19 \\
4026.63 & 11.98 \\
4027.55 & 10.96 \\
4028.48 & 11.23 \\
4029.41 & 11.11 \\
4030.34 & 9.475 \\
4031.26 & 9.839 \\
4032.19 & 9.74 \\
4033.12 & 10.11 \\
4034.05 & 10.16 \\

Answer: 7.8 AA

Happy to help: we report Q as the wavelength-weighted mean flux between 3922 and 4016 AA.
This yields 8.29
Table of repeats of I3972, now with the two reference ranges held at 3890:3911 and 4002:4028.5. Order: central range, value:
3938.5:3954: 2.3 AA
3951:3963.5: 1.3 AA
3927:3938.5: 7.5 AA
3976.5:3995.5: 0.0 AA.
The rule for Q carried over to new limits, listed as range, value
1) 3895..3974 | 7.41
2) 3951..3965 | 8.72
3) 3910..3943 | 6.78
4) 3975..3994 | 10.4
